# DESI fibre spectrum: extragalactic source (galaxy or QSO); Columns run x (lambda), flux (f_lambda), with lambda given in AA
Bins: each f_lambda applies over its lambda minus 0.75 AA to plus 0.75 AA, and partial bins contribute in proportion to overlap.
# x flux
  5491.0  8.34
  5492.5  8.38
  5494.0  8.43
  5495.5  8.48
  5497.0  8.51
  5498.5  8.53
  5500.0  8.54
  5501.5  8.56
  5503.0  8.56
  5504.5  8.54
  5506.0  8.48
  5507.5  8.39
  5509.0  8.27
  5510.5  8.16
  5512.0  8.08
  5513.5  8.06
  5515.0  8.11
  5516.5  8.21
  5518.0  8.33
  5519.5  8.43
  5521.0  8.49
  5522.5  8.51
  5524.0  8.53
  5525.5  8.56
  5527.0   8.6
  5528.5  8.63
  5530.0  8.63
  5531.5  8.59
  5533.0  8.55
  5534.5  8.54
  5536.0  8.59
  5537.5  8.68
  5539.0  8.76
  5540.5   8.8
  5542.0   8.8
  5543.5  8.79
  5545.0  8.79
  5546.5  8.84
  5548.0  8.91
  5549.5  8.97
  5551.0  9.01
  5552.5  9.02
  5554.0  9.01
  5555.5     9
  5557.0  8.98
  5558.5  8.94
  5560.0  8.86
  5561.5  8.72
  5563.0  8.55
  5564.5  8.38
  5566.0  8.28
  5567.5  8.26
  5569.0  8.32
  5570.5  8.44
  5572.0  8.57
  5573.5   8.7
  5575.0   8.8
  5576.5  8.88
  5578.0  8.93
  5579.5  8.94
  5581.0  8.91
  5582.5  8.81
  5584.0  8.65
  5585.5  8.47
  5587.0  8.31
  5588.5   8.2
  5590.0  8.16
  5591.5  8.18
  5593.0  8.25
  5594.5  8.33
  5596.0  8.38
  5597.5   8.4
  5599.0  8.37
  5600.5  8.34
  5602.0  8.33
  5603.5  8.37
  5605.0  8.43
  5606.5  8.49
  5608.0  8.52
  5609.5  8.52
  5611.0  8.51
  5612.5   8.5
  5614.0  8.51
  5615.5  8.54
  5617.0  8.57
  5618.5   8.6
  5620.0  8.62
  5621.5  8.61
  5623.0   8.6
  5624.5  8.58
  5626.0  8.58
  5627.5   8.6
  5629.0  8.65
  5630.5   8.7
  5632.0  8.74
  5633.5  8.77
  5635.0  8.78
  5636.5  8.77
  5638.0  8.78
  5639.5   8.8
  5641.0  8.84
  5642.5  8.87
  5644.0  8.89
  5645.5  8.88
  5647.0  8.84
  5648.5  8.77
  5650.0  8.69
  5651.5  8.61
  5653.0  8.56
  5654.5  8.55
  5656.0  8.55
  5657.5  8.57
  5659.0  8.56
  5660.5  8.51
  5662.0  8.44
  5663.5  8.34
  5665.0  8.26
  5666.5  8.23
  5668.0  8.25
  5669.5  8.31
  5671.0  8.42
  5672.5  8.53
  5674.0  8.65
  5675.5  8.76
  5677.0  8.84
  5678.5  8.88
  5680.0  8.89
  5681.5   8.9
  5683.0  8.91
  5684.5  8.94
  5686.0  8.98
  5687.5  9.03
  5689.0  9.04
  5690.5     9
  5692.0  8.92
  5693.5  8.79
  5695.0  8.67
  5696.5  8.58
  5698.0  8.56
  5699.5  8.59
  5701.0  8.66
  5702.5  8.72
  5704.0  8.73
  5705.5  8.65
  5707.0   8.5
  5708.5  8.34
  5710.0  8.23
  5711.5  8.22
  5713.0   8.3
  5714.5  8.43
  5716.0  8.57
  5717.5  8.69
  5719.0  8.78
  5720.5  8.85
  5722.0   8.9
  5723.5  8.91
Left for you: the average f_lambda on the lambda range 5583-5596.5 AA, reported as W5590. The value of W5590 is 8.33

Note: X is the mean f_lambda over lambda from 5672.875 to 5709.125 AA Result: 8.77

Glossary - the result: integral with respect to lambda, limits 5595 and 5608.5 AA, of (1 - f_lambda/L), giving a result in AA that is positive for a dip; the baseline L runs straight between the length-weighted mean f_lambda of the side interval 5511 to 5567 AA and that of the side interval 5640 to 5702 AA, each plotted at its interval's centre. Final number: 0.4 AA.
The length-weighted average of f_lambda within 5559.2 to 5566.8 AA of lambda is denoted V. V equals 8.56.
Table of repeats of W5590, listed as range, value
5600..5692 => 8.64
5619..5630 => 8.61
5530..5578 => 8.72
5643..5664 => 8.63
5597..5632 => 8.52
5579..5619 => 8.46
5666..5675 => 8.41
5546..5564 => 8.89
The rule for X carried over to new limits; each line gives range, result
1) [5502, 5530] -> 8.39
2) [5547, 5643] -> 8.62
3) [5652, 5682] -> 8.55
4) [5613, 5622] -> 8.57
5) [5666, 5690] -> 8.73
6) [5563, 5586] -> 8.62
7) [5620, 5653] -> 8.72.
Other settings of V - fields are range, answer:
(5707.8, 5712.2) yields 8.26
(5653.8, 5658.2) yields 8.56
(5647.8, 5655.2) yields 8.64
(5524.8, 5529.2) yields 8.6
